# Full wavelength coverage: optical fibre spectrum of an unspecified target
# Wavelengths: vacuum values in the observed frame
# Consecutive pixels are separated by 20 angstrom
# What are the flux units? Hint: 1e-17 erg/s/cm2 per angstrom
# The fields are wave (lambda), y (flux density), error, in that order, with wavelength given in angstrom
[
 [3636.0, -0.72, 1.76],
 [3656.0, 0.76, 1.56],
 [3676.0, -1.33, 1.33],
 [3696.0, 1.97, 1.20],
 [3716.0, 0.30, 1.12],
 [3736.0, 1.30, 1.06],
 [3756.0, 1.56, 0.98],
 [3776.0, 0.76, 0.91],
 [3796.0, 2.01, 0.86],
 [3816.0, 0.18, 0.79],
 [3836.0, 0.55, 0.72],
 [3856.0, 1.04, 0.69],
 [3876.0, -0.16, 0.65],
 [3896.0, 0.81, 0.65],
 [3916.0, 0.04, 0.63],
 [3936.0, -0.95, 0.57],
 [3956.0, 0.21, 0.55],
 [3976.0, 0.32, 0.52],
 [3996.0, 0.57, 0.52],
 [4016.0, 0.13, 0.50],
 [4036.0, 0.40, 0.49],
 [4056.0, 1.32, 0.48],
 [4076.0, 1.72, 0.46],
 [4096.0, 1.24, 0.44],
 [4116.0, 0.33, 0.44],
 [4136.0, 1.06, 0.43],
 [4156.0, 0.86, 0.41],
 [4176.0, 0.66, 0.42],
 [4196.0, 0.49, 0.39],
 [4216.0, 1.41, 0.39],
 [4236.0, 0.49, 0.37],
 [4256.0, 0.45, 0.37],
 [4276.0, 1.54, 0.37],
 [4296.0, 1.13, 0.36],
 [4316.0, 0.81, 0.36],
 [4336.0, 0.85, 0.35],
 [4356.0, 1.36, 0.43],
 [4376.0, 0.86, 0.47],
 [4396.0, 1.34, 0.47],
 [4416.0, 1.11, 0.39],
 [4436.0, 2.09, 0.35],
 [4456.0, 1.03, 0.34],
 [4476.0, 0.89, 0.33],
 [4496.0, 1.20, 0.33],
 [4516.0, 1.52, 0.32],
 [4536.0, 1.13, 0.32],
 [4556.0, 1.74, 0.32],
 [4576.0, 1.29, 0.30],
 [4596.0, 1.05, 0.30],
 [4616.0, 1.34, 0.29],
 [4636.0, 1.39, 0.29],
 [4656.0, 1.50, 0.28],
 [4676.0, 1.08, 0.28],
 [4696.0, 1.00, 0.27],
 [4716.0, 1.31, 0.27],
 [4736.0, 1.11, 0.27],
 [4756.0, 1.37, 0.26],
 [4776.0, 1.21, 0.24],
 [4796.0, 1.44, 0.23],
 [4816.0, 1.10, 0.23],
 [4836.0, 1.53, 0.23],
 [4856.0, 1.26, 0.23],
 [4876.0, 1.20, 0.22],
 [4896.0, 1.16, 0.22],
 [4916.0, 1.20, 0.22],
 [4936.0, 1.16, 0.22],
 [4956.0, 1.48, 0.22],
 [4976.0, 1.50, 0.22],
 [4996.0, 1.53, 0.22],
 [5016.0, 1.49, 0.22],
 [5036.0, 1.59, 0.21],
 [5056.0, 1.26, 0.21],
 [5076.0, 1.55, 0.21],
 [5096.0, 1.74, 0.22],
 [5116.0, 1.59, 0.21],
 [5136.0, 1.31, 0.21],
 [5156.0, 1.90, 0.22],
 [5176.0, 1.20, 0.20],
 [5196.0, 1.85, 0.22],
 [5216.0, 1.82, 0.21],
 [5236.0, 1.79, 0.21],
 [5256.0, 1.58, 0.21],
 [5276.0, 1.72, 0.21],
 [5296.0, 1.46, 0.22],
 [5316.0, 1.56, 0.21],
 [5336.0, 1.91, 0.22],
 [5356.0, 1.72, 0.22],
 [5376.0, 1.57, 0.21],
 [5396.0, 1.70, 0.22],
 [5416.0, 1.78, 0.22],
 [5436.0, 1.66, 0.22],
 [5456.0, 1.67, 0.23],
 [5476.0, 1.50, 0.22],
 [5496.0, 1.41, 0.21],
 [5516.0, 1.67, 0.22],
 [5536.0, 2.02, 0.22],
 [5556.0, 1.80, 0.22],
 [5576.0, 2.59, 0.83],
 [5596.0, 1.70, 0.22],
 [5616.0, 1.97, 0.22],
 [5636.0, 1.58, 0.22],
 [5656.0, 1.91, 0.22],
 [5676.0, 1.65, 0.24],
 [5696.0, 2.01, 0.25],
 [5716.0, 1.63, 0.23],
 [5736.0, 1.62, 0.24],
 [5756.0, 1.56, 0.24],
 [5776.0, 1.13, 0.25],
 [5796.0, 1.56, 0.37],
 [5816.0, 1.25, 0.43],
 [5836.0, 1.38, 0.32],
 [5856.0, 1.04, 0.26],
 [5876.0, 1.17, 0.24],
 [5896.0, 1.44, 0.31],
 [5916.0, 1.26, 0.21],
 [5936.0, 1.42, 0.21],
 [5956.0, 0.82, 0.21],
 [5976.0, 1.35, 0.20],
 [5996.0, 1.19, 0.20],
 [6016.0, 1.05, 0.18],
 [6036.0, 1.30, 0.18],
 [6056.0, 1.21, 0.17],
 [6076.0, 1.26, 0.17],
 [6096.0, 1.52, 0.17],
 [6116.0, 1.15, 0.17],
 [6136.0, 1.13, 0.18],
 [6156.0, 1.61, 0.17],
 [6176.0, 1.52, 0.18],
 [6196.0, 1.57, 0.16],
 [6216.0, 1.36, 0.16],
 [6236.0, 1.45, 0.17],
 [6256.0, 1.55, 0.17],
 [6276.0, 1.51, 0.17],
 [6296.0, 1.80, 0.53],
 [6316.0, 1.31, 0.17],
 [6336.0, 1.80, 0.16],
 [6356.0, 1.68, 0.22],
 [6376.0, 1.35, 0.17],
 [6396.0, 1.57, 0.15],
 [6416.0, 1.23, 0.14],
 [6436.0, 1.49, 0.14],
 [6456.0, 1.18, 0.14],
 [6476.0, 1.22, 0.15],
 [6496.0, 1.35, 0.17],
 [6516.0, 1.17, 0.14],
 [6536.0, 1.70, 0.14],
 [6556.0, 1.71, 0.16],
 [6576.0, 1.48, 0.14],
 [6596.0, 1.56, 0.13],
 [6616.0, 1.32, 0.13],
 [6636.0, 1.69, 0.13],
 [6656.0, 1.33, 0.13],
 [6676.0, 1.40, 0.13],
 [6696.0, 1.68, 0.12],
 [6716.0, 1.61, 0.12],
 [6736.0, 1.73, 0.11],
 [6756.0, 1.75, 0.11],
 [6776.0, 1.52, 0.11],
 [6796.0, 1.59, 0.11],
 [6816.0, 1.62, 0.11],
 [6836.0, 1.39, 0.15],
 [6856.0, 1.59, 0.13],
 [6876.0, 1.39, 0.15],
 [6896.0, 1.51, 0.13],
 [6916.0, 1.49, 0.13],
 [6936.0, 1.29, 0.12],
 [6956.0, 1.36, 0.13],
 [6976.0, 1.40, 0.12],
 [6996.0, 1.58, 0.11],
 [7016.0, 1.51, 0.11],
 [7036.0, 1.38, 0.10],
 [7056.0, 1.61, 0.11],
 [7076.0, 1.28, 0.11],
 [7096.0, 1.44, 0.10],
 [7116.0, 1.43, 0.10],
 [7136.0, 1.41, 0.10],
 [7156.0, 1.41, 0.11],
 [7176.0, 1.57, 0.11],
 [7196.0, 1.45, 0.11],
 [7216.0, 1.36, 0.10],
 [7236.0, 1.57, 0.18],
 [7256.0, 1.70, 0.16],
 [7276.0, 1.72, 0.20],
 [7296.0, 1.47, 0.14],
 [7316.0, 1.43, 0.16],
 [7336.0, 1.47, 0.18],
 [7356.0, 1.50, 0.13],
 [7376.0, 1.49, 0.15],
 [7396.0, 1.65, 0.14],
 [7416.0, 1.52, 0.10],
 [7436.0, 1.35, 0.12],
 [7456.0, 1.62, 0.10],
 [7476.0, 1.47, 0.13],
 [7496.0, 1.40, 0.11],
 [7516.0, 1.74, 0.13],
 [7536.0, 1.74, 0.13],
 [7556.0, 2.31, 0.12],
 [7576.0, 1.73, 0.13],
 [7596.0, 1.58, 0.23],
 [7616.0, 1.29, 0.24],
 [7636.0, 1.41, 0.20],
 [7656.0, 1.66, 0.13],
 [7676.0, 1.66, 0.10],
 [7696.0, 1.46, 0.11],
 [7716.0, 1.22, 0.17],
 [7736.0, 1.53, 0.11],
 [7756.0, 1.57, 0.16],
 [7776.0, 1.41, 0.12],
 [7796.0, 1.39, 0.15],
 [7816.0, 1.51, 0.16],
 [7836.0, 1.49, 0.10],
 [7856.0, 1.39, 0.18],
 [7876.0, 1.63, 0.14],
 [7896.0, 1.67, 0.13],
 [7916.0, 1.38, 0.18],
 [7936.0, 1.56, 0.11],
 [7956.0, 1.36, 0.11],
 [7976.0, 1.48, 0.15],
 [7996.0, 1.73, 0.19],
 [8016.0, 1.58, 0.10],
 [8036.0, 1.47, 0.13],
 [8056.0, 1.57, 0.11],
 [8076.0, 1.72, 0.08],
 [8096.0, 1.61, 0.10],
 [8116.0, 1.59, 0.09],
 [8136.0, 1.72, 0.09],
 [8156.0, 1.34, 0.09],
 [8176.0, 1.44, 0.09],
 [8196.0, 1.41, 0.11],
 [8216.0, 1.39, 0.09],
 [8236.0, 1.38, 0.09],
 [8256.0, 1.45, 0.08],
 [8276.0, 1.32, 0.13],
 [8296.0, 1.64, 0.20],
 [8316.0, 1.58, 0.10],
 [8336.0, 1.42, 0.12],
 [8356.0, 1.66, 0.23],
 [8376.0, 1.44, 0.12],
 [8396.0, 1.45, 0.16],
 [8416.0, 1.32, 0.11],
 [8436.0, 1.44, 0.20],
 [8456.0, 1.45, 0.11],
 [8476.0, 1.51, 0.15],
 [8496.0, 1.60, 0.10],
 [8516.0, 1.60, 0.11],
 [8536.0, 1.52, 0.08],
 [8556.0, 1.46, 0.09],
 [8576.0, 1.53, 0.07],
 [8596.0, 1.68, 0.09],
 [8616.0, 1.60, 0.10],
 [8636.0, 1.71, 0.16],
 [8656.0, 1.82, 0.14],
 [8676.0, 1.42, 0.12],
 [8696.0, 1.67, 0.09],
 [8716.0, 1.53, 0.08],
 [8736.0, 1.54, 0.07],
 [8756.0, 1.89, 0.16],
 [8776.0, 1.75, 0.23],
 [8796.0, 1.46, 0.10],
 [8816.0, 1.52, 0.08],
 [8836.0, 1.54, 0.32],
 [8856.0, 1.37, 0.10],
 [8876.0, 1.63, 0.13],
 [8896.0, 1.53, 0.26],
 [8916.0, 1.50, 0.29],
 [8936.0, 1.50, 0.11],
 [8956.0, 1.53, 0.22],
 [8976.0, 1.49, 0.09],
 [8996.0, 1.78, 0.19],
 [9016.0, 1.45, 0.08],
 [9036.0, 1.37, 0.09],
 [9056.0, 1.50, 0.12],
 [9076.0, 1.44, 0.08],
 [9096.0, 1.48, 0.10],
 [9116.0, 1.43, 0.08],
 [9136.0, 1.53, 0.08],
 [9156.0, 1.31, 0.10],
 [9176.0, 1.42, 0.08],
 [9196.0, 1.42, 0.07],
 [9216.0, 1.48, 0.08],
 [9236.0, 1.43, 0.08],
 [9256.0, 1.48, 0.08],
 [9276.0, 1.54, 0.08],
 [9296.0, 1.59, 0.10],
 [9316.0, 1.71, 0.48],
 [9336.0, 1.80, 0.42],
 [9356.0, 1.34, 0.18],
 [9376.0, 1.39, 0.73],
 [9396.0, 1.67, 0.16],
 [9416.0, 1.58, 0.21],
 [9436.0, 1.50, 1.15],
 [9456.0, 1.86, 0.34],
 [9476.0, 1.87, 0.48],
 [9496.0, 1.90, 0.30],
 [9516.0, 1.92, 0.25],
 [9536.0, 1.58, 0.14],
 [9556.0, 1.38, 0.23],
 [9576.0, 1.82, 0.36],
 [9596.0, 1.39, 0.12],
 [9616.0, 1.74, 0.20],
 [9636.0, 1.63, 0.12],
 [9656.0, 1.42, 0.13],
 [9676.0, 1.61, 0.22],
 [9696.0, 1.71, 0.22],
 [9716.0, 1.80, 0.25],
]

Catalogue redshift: 0.151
